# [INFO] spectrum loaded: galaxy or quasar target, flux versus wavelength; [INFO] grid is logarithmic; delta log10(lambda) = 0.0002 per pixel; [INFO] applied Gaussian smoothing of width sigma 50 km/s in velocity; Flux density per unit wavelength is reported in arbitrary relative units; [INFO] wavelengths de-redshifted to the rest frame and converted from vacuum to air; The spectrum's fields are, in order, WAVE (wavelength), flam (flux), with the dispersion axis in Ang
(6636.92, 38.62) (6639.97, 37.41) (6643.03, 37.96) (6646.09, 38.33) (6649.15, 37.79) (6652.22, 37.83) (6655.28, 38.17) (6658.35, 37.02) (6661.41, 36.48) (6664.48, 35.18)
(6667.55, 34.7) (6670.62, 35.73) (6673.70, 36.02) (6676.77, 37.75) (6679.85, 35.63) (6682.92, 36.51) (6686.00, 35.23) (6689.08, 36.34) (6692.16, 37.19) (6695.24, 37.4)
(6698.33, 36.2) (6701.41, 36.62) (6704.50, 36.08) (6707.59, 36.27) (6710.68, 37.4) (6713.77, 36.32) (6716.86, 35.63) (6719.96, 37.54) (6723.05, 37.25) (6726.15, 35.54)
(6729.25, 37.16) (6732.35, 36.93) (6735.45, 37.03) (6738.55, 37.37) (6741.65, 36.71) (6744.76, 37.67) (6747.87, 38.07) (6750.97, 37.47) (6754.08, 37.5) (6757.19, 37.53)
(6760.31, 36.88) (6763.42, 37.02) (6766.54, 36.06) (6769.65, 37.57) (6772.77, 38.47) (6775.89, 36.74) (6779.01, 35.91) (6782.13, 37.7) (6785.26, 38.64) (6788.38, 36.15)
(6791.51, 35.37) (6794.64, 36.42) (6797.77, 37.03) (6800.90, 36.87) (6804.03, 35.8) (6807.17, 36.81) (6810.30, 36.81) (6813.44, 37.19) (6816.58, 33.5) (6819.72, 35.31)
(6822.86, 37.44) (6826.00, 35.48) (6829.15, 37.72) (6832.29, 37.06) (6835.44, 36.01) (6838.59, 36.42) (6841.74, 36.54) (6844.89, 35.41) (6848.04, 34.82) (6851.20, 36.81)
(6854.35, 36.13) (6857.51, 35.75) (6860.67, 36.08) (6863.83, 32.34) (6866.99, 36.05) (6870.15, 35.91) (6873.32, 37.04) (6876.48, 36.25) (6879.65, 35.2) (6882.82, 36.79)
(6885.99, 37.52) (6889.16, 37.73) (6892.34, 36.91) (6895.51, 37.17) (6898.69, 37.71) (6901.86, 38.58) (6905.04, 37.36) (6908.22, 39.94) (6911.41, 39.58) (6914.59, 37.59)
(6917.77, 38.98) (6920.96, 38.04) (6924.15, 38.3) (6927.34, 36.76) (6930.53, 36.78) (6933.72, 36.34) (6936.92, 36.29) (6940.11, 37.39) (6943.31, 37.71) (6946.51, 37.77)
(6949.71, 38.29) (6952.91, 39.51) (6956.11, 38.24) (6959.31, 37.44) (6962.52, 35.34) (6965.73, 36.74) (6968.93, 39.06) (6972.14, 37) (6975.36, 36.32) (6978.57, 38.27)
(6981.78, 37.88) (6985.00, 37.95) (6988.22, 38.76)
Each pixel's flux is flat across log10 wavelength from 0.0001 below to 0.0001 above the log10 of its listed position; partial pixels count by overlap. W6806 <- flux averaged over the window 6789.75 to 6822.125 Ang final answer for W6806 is 36.1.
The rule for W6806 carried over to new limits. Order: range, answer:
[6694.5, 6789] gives 37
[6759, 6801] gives 36.9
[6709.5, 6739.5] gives 36.8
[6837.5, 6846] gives 36.2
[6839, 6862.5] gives 35.9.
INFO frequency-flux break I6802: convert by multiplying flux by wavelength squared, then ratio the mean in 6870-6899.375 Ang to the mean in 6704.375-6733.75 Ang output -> 1.1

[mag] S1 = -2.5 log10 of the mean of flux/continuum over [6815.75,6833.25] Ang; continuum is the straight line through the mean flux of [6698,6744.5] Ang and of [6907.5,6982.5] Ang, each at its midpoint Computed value 0.03 mag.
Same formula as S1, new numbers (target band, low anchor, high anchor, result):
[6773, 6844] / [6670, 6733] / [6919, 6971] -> 0.01 mag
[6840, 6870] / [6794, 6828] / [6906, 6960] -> 0.04 mag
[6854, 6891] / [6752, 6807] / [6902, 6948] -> 0.04 mag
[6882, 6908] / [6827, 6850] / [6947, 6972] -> -0.02 mag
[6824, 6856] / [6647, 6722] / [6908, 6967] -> 0.03 mag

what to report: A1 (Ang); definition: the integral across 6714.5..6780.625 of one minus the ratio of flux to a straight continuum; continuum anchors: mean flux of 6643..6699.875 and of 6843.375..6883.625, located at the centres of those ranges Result -1.4 Ang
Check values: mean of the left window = 36.7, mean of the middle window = 37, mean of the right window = 35.7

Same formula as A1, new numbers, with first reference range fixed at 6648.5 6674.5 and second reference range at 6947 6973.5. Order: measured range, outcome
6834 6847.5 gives 0.45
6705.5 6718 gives 0.10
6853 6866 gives 0.77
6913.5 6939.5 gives 0.14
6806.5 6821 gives 0.49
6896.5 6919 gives -0.59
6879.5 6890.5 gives 0.12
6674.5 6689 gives 0.13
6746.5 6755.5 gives -0.20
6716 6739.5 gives -0.03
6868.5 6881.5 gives 0.44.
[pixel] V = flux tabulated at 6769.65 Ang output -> 37.57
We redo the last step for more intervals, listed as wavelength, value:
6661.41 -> 36.48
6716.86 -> 35.63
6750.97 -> 37.47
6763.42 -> 37.02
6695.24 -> 37.4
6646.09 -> 38.33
